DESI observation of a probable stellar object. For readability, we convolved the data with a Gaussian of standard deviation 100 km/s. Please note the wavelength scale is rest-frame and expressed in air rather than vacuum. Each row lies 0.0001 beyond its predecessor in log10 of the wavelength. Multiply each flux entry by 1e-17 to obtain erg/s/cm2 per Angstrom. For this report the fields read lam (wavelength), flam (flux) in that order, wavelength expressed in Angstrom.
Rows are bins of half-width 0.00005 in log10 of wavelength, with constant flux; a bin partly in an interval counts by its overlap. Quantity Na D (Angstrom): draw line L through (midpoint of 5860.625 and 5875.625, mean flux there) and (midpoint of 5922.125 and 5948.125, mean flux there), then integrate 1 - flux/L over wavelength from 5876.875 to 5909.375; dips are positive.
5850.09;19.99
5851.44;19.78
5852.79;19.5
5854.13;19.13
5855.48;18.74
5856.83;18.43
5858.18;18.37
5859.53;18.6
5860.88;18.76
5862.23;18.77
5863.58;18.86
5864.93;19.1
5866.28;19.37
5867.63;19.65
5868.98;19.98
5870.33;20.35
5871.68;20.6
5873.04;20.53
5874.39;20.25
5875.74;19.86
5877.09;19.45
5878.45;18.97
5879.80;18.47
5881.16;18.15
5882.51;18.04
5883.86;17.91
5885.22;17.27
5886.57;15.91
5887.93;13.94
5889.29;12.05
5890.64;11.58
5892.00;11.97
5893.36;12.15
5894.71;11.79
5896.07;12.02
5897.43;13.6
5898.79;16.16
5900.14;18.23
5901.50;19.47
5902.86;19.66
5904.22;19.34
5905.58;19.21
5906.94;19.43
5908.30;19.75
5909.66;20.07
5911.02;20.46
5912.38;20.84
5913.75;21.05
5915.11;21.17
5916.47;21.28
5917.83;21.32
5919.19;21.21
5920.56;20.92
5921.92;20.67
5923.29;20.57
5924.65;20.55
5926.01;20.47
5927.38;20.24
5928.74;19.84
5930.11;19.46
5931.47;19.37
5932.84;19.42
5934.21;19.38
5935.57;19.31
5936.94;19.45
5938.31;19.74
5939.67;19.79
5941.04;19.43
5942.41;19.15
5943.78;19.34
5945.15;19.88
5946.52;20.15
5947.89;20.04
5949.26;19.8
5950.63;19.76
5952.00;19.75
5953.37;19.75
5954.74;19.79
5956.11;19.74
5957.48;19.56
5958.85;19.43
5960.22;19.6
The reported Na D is 5.4 Angstrom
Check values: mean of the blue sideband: 19.7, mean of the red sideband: 19.8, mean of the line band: 16.4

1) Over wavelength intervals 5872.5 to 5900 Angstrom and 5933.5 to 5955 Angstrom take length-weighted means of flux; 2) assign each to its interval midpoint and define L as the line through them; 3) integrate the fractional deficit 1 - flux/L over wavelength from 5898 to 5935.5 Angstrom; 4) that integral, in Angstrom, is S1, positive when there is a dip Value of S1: -4.3 Angstrom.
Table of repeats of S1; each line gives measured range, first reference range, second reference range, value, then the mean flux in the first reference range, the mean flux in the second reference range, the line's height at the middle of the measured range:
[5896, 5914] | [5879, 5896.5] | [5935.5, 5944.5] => -2.6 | 14.8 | 19.5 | 16.3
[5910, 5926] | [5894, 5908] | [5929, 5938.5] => -2.3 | 17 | 19.4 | 18.2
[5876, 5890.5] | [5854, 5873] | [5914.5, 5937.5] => 2.0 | 19.2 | 20.3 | 19.6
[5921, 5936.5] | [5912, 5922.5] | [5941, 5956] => 0.5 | 21.1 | 19.7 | 20.6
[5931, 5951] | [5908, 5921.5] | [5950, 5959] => 0.5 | 20.8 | 19.7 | 20.1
